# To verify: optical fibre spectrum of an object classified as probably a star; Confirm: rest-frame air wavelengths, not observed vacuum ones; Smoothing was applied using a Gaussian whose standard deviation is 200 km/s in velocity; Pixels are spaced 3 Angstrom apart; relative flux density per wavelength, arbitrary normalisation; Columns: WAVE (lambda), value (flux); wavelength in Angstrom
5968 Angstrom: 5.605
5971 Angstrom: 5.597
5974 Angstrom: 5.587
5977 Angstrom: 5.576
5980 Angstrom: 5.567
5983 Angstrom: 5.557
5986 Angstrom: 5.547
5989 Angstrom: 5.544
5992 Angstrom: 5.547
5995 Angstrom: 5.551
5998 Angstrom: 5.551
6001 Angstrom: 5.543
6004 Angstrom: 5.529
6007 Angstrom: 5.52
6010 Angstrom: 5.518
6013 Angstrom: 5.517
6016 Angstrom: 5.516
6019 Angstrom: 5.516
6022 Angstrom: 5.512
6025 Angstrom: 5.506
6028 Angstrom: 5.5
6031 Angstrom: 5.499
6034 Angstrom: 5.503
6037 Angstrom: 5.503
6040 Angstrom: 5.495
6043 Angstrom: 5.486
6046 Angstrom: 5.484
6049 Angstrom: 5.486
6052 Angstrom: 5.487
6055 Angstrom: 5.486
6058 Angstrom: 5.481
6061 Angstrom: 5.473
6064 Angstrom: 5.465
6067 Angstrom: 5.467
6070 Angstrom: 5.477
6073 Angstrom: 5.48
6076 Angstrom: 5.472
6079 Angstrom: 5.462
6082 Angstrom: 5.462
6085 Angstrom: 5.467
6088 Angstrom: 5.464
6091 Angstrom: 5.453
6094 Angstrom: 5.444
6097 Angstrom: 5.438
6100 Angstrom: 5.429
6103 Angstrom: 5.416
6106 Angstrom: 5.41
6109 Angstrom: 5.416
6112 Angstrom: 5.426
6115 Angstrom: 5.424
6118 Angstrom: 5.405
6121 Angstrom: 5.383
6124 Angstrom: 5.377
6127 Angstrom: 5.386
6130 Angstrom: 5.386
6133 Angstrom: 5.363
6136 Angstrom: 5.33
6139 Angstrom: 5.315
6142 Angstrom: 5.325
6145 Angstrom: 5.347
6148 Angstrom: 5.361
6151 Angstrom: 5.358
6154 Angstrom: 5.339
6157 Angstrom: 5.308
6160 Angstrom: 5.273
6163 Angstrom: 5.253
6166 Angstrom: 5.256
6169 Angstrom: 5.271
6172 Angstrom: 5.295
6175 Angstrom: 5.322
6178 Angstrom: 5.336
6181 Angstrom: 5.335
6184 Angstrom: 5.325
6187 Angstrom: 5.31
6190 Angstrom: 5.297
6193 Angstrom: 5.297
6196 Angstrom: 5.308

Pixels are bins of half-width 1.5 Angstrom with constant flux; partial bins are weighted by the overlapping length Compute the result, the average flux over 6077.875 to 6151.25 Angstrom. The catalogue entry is 5.4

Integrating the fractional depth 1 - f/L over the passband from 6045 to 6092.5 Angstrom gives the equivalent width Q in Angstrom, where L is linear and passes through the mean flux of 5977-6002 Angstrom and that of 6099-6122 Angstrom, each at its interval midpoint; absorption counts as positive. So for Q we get -0.1 Angstrom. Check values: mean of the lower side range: 5.55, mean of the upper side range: 5.41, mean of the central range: 5.47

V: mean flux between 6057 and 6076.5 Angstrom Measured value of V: 5.47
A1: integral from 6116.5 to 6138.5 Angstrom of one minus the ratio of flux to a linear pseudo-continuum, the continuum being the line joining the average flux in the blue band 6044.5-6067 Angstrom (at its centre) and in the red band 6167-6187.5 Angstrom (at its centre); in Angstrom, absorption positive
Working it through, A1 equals 0.0 Angstrom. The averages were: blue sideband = 5.48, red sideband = 5.31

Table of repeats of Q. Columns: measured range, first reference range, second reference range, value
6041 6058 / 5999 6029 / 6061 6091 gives 0.0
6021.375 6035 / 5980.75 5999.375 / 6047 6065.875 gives 0.0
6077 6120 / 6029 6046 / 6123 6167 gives -0.3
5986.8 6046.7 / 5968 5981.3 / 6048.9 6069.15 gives 0.1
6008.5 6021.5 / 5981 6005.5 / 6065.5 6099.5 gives 0.0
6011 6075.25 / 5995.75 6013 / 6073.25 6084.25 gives 0.1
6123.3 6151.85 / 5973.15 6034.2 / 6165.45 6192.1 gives 0.0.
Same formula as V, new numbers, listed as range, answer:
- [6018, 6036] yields 5.51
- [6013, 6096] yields 5.48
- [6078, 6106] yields 5.45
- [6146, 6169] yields 5.31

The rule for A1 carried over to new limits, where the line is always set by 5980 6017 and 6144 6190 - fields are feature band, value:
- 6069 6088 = -0.1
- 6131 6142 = 0.0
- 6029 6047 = 0.0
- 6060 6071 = 0.0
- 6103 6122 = -0.1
